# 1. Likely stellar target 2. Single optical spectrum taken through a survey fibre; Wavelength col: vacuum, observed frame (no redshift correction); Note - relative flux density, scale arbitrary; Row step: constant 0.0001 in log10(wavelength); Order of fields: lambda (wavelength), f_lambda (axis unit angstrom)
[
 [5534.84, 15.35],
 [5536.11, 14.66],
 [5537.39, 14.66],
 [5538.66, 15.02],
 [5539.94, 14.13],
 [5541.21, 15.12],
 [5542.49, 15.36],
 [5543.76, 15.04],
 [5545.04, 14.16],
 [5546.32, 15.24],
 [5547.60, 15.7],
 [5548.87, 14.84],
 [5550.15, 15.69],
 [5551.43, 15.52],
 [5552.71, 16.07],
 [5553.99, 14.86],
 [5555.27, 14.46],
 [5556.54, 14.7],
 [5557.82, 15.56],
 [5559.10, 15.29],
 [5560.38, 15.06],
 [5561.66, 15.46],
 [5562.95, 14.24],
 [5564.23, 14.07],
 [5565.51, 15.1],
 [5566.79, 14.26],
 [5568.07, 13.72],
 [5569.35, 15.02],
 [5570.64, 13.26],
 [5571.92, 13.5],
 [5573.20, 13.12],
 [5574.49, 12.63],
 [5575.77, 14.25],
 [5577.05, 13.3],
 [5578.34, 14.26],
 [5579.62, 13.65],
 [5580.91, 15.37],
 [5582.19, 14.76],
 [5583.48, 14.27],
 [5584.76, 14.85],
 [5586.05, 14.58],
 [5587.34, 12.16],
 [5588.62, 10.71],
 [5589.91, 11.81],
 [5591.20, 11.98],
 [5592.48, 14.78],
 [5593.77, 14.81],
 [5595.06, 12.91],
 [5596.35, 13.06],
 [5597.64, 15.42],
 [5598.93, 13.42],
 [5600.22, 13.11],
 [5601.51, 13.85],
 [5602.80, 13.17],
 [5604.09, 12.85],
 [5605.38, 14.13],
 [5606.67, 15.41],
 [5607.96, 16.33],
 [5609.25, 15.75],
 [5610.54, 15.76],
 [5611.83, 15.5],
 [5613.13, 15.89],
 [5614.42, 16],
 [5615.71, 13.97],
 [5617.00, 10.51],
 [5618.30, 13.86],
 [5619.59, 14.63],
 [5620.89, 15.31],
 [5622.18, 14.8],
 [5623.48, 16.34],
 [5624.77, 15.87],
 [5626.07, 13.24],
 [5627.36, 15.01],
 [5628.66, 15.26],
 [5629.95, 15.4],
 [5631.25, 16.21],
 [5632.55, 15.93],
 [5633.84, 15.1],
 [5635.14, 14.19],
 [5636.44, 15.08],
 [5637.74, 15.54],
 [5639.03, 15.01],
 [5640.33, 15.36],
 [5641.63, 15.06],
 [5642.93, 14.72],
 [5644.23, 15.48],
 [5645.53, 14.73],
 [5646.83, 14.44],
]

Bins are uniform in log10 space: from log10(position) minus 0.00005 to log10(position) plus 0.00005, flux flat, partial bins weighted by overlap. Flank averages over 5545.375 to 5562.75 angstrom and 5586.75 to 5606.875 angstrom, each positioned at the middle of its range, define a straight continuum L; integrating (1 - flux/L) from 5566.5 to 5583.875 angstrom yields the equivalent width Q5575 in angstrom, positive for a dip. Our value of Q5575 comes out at 0.4 angstrom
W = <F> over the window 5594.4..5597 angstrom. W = 13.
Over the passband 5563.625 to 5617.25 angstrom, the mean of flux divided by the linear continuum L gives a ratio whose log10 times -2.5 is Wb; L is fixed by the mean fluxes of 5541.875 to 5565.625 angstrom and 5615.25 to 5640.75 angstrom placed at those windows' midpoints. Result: 0.07 mag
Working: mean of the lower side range 15.1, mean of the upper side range 14.8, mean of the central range 14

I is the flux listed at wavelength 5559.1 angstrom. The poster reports 15.29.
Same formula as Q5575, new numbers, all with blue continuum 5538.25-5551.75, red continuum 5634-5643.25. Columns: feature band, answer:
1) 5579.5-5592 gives 1.3 angstrom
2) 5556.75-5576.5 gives 1.0 angstrom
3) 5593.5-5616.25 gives 0.8 angstrom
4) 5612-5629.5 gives 0.4 angstrom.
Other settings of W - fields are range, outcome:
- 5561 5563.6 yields 14.8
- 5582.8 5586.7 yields 14.5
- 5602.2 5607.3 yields 13.9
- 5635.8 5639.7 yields 15.2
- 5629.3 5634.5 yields 15.7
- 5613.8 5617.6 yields 13.5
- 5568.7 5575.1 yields 13.5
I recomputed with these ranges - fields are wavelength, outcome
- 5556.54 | 14.7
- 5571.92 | 13.5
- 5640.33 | 15.36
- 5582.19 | 14.76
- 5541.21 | 15.12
